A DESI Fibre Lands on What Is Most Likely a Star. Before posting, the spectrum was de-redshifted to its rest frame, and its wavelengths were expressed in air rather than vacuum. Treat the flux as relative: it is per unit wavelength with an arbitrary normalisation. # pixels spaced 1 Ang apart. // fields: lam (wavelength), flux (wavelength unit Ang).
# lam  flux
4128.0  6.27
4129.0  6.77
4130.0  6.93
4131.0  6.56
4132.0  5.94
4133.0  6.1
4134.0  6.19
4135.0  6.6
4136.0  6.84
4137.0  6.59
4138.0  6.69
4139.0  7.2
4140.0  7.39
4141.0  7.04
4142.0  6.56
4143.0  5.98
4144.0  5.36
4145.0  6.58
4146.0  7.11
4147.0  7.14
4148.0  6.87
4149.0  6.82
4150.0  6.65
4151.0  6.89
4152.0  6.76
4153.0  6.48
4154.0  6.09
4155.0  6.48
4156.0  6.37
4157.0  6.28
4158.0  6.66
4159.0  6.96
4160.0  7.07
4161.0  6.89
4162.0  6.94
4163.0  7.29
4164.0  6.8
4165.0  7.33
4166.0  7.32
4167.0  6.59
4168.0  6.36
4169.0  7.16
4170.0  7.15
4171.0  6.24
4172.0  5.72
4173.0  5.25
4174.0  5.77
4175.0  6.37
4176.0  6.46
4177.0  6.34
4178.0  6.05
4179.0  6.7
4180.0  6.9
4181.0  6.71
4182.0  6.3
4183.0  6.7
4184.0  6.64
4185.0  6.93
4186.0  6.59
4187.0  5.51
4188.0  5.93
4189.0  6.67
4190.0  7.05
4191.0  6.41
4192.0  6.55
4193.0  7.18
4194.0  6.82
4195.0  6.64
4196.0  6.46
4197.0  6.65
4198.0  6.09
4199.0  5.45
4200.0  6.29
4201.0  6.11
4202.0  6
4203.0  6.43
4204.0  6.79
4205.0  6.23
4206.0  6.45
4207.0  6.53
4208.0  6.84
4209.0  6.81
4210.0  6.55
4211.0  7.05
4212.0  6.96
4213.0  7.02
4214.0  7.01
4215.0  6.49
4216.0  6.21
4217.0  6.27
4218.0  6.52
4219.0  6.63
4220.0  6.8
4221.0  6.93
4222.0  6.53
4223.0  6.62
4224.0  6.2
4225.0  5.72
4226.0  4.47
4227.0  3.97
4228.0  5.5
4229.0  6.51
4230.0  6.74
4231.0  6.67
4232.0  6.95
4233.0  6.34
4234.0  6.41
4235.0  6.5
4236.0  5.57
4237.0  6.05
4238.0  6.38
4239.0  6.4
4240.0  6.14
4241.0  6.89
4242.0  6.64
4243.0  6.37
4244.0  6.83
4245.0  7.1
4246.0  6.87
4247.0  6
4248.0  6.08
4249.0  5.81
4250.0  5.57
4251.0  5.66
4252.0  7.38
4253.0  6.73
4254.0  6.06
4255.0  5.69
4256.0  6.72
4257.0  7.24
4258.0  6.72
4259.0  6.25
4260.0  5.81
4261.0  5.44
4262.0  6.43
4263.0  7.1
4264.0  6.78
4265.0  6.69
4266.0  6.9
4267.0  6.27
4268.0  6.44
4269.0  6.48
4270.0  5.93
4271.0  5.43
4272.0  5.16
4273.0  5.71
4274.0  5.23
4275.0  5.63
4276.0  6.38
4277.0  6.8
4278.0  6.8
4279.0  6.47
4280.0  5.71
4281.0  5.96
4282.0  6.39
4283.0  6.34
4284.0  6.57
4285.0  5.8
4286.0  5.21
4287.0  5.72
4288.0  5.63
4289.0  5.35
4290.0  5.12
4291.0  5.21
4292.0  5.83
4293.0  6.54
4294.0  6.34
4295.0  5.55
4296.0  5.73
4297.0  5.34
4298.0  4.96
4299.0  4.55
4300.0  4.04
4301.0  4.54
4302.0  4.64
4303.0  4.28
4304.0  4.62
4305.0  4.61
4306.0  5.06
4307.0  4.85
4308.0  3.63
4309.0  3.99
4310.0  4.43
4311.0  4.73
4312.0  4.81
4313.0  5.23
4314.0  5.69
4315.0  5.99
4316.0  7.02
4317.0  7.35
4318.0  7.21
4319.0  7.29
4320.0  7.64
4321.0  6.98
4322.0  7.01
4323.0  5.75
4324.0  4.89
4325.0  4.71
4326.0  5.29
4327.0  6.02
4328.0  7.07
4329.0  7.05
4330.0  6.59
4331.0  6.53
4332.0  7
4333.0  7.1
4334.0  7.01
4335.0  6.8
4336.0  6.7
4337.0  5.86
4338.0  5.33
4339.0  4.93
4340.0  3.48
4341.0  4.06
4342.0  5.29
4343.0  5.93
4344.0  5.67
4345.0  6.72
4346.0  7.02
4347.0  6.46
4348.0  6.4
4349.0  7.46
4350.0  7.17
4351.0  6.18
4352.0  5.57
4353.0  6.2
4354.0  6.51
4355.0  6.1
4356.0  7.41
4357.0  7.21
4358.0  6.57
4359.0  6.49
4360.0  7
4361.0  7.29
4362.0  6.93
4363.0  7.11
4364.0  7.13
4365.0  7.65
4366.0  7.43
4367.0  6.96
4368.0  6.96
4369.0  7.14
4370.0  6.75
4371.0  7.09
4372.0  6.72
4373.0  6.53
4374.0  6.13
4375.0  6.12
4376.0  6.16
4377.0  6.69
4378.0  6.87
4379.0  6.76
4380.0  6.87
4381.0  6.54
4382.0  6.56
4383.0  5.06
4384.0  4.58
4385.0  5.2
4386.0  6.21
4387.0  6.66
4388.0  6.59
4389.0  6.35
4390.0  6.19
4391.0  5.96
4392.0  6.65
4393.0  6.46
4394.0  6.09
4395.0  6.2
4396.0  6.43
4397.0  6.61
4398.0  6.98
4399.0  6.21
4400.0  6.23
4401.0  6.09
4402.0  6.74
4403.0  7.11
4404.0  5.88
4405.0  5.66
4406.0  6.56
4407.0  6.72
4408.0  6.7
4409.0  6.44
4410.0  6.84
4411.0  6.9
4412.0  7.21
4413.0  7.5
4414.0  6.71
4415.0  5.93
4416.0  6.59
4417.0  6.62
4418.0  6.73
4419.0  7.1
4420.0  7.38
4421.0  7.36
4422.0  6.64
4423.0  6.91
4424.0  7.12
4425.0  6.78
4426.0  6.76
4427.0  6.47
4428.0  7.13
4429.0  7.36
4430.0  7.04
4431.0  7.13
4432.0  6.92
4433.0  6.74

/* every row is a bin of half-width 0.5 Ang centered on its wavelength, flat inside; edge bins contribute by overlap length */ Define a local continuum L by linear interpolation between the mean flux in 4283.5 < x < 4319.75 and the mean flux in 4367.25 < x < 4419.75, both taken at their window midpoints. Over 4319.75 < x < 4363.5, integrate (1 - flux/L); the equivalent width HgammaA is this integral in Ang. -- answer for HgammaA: -3.41 Ang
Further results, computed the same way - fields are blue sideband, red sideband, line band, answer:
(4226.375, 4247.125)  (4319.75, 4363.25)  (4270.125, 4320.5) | 5.8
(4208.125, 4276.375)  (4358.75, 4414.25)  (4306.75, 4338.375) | 1.9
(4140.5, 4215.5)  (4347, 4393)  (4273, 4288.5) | 1.3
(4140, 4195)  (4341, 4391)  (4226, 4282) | 2.7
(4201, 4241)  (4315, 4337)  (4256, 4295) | 2.3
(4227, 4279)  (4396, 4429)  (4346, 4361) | -0.2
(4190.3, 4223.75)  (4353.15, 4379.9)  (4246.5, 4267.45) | 0.9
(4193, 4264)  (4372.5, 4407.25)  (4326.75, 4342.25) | 0.6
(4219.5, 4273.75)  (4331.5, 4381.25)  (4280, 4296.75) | 1.4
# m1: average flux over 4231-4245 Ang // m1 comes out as 6.45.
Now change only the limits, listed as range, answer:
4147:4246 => 6.49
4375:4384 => 6.32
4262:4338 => 5.87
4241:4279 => 6.31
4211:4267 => 6.37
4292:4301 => 5.36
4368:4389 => 6.38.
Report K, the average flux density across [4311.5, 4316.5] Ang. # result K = 5.75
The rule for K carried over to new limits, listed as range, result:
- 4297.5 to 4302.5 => 4.55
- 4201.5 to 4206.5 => 6.38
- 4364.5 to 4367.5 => 7.35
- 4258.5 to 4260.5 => 6.03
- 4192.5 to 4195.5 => 6.88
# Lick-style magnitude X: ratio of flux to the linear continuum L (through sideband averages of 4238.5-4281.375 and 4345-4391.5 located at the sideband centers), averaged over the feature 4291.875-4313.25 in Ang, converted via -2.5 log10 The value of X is 0.291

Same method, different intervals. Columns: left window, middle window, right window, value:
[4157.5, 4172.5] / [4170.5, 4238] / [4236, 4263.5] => 0.041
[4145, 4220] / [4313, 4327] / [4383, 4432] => 0.043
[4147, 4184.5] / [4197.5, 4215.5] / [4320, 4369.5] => 0.010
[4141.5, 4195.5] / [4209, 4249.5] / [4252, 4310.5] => -0.043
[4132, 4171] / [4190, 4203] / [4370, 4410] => 0.038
